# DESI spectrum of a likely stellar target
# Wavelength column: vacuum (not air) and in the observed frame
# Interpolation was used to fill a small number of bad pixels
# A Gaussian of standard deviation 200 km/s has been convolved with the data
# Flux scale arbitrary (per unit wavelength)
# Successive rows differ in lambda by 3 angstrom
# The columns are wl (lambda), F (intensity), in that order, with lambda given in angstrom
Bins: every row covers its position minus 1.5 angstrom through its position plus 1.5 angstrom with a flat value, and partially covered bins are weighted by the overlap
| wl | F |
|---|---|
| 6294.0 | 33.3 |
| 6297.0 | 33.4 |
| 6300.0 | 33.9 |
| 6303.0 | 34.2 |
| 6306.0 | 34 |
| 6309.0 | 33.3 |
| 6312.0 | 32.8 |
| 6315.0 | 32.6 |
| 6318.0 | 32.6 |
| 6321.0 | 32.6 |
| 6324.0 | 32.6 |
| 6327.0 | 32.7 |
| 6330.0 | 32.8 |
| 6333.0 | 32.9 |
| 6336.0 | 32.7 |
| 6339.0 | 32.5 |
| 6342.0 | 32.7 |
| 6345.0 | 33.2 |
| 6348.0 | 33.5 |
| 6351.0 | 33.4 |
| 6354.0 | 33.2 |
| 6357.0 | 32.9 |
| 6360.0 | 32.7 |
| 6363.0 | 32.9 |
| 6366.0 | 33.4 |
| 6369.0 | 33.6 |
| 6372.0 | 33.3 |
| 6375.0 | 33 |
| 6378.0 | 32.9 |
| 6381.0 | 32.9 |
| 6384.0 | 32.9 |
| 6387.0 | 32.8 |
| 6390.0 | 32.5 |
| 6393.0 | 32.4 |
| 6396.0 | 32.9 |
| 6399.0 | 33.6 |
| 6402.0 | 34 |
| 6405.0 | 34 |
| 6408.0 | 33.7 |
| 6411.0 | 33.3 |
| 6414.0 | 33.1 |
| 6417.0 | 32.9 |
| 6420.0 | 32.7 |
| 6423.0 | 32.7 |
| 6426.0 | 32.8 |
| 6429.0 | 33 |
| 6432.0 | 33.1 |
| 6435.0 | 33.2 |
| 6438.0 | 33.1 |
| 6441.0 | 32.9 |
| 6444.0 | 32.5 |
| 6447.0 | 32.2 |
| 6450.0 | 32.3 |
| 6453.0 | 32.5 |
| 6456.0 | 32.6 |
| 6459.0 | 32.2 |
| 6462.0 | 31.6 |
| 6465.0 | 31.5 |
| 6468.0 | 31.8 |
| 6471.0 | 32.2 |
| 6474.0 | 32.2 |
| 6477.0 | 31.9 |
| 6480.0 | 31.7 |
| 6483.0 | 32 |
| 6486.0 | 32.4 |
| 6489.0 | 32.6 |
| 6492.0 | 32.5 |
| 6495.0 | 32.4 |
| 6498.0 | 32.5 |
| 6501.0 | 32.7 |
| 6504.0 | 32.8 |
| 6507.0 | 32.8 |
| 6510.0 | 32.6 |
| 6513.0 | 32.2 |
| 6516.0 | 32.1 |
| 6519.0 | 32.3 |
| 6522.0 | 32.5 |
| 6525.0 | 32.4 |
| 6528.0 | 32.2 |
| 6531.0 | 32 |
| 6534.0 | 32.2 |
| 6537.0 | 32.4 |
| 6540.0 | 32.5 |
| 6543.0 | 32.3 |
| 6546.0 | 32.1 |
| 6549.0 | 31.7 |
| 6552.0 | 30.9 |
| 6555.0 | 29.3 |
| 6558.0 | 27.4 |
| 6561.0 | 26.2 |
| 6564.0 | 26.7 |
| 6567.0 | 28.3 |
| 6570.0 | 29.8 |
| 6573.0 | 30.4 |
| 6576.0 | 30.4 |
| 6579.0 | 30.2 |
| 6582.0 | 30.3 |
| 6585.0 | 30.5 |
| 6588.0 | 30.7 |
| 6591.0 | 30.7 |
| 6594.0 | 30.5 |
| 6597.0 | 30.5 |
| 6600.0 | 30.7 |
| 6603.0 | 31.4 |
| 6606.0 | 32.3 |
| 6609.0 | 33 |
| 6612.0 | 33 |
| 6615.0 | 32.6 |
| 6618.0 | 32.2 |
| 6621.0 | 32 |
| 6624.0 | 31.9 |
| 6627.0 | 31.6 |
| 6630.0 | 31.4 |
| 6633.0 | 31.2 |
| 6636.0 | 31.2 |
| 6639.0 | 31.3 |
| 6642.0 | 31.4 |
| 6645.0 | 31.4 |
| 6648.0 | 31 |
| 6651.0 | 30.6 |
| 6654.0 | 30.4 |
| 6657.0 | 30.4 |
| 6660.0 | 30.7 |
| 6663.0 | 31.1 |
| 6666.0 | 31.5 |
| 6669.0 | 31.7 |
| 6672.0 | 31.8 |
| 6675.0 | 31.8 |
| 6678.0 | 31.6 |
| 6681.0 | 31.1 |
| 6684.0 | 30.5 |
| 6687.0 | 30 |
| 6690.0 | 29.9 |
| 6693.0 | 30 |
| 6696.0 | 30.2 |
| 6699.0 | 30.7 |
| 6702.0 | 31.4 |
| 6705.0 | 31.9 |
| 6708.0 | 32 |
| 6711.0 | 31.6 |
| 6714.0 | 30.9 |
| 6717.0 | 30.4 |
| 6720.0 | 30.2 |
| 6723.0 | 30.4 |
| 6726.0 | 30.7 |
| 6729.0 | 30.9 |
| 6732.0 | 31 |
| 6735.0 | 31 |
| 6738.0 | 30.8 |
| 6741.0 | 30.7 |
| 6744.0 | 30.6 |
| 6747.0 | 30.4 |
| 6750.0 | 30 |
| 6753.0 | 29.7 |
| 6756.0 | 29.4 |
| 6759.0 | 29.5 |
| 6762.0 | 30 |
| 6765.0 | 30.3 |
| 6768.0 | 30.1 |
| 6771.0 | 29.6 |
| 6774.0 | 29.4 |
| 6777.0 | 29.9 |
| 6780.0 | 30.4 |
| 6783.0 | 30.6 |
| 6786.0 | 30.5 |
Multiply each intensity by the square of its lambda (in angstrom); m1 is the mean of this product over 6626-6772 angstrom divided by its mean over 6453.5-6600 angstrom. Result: 1.03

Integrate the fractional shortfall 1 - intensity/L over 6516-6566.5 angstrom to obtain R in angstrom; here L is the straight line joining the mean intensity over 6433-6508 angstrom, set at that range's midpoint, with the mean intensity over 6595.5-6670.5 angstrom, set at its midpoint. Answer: 1.7 angstrom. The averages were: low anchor 32.4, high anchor 31.5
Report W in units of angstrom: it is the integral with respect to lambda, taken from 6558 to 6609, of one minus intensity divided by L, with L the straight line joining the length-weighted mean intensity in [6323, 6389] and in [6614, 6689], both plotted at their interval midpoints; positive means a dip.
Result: 2.7 angstrom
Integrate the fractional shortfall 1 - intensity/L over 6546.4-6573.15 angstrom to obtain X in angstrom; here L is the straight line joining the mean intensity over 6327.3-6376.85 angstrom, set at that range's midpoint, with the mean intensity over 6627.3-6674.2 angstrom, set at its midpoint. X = 2.3 angstrom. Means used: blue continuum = 33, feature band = 29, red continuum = 31.2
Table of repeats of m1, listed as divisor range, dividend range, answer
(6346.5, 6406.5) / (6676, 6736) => 1.03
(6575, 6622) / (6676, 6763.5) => 1.01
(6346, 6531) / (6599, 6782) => 1.02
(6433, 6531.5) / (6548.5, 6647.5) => 0.98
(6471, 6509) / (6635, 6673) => 1.01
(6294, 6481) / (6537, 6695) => 1.01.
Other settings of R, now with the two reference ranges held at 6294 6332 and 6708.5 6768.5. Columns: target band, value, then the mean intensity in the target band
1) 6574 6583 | 0.33 angstrom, 30.3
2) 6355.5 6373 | -0.17 angstrom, 33.1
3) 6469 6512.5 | -0.48 angstrom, 32.4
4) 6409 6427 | -0.26 angstrom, 32.9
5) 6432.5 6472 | -0.14 angstrom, 32.4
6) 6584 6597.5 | 0.34 angstrom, 30.6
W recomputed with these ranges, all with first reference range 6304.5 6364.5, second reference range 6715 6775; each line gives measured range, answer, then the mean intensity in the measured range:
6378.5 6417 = -0.76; 33.2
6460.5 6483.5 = 0.13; 31.9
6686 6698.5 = 0.22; 30.1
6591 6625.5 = -0.69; 31.8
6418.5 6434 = -0.26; 32.9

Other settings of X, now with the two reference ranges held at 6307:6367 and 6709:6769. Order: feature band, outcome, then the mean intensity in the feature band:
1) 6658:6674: -0.2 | 31.3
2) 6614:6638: -0.5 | 31.7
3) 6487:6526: -0.8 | 32.5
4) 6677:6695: 0.2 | 30.5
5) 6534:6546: -0.3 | 32.3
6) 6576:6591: 0.5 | 30.4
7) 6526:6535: -0.1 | 32.1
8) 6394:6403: -0.2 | 33.4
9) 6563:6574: 0.9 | 28.8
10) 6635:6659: 0.0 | 31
